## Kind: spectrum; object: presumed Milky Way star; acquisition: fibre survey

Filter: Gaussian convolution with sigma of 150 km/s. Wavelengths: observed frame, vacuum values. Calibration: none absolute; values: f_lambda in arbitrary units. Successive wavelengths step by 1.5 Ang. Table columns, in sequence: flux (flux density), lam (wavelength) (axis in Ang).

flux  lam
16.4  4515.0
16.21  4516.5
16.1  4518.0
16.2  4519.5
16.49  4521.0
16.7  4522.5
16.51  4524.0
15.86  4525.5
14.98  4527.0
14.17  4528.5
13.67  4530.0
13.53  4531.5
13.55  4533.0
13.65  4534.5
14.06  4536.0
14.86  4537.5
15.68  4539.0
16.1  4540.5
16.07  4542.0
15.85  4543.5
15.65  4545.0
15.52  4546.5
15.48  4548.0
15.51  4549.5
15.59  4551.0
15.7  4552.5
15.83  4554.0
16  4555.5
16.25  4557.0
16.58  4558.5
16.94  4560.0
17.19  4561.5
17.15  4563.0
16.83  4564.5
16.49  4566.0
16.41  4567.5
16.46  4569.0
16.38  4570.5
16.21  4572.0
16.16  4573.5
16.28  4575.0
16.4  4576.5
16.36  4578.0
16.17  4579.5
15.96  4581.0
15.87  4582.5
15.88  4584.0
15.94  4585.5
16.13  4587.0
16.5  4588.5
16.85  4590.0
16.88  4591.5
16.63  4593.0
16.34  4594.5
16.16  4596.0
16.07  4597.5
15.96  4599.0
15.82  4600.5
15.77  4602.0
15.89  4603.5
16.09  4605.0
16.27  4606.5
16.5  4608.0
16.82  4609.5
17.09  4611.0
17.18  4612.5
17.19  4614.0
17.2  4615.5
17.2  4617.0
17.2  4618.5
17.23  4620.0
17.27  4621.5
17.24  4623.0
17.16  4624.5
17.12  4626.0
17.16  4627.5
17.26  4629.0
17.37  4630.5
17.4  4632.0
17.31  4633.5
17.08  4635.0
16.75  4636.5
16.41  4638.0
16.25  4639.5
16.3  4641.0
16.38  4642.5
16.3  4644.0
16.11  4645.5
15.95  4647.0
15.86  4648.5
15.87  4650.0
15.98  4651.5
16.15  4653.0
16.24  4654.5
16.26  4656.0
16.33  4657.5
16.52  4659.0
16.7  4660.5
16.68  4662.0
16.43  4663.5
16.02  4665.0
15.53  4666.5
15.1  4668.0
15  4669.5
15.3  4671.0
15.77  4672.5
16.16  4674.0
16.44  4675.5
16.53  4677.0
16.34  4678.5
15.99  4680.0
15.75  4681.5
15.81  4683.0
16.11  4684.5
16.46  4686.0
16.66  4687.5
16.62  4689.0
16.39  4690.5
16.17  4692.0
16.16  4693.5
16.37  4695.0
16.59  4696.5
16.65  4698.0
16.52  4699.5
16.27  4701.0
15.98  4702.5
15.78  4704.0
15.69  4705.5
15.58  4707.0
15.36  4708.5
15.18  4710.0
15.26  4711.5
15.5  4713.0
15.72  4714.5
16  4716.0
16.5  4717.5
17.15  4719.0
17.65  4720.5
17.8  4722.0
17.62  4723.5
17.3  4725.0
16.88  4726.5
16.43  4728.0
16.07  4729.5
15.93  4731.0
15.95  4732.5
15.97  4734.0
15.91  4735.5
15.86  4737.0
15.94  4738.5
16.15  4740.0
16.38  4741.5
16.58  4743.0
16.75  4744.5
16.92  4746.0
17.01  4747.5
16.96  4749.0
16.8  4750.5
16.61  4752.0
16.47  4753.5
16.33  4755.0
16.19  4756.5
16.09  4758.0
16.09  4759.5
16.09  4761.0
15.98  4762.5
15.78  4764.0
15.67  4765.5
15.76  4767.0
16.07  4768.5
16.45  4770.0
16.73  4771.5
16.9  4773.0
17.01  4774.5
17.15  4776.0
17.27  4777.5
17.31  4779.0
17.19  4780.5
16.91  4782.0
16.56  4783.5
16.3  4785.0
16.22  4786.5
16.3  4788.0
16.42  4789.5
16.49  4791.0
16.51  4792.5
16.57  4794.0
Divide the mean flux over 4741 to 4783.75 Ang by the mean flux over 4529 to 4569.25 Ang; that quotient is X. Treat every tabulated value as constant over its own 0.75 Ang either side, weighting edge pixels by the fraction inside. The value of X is 1.1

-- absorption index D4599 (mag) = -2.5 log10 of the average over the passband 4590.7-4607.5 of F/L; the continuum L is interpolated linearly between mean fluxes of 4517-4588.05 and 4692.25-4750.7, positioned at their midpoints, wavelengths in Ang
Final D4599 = -0.01 mag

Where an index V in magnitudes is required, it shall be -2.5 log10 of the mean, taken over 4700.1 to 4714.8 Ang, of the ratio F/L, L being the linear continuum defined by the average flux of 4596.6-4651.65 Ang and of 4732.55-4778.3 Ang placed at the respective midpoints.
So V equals 0.06 mag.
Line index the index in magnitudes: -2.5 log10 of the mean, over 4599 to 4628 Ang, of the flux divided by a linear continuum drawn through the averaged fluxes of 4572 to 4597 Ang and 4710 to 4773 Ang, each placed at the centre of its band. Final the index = -0.03 mag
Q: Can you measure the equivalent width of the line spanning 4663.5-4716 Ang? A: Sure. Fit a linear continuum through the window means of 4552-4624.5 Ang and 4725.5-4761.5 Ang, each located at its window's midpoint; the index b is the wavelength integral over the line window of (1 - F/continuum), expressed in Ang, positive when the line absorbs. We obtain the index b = 1.38 Ang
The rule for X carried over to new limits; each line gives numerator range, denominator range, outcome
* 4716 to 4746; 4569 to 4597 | 1.02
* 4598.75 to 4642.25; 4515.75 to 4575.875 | 1.07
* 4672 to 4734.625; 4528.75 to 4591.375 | 1.03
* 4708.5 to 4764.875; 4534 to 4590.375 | 1.02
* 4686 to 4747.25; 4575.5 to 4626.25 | 0.99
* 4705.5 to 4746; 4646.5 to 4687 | 1.01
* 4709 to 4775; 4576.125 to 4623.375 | 0.99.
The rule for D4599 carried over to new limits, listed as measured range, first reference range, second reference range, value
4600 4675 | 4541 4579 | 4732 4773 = -0.02 mag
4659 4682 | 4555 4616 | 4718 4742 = 0.03 mag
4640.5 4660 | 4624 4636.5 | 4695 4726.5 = 0.05 mag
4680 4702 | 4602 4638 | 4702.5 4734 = 0.01 mag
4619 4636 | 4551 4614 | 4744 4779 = -0.05 mag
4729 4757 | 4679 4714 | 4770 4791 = 0.01 mag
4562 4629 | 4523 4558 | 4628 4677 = -0.05 mag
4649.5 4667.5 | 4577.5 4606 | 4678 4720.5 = -0.01 mag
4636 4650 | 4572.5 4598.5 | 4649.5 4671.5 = -0.01 mag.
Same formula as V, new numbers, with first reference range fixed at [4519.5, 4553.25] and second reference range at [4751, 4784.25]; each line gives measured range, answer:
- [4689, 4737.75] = 0.00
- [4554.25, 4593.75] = -0.07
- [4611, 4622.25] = -0.10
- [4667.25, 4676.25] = 0.02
